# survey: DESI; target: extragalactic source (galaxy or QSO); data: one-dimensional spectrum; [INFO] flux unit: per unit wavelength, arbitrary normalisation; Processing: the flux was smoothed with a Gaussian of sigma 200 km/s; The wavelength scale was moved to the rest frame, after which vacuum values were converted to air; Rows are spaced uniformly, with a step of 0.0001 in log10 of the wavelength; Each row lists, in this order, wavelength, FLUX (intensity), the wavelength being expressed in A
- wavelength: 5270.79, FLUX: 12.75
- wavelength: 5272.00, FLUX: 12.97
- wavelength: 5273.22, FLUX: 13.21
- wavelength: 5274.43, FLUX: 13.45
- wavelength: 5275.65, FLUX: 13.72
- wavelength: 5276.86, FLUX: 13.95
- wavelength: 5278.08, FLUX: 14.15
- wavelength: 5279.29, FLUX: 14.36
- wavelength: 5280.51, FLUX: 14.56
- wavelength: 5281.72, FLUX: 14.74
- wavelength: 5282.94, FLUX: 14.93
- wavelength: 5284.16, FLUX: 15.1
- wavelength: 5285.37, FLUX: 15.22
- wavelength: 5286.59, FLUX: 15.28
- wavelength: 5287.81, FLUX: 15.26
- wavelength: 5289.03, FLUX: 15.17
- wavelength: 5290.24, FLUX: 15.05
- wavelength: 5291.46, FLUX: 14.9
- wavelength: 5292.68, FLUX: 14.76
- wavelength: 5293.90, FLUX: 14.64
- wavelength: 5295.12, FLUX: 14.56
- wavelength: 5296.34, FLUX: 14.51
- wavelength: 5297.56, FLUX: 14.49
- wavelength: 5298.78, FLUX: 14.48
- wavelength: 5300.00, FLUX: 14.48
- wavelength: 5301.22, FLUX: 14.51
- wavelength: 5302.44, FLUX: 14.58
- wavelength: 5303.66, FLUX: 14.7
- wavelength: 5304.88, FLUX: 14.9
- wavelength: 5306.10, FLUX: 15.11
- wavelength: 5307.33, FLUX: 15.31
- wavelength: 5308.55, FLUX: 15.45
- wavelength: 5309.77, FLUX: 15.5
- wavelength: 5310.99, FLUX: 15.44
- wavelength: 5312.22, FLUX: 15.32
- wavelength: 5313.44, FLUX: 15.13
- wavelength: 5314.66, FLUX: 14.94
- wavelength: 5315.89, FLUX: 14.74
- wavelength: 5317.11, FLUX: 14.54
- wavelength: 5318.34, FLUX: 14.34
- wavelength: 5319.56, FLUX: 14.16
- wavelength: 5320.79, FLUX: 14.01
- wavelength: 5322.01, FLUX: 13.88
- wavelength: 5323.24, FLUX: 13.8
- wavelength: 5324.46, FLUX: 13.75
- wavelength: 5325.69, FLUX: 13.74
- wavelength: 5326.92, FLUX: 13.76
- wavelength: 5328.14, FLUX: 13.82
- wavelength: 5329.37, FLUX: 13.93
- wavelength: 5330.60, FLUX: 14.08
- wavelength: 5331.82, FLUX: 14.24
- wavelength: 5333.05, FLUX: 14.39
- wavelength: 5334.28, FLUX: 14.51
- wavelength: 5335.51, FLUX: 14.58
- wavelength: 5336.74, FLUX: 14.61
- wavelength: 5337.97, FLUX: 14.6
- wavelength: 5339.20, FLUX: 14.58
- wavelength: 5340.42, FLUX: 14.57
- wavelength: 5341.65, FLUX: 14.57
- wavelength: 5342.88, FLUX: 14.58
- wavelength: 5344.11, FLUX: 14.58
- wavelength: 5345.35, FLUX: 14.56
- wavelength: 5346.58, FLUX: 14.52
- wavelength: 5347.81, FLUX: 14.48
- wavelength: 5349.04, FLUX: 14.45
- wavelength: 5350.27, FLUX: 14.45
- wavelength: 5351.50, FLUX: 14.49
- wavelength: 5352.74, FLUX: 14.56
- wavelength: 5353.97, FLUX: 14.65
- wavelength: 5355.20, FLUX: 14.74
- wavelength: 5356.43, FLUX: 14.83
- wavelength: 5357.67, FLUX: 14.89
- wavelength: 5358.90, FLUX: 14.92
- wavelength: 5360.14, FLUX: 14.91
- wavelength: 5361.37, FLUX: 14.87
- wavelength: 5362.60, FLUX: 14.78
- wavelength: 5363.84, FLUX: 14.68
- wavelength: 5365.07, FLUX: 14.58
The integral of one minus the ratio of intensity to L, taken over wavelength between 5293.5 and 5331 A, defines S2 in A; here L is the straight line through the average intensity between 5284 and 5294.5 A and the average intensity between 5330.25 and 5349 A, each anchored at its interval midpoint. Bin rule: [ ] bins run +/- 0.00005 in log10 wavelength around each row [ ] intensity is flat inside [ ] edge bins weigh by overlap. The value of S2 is 0.66 A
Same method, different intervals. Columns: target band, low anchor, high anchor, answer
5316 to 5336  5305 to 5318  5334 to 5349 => 1.0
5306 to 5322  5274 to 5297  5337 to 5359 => -0.3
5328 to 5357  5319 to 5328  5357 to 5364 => -0.2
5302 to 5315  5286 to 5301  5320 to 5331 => -0.7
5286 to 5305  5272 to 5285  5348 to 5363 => -0.6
